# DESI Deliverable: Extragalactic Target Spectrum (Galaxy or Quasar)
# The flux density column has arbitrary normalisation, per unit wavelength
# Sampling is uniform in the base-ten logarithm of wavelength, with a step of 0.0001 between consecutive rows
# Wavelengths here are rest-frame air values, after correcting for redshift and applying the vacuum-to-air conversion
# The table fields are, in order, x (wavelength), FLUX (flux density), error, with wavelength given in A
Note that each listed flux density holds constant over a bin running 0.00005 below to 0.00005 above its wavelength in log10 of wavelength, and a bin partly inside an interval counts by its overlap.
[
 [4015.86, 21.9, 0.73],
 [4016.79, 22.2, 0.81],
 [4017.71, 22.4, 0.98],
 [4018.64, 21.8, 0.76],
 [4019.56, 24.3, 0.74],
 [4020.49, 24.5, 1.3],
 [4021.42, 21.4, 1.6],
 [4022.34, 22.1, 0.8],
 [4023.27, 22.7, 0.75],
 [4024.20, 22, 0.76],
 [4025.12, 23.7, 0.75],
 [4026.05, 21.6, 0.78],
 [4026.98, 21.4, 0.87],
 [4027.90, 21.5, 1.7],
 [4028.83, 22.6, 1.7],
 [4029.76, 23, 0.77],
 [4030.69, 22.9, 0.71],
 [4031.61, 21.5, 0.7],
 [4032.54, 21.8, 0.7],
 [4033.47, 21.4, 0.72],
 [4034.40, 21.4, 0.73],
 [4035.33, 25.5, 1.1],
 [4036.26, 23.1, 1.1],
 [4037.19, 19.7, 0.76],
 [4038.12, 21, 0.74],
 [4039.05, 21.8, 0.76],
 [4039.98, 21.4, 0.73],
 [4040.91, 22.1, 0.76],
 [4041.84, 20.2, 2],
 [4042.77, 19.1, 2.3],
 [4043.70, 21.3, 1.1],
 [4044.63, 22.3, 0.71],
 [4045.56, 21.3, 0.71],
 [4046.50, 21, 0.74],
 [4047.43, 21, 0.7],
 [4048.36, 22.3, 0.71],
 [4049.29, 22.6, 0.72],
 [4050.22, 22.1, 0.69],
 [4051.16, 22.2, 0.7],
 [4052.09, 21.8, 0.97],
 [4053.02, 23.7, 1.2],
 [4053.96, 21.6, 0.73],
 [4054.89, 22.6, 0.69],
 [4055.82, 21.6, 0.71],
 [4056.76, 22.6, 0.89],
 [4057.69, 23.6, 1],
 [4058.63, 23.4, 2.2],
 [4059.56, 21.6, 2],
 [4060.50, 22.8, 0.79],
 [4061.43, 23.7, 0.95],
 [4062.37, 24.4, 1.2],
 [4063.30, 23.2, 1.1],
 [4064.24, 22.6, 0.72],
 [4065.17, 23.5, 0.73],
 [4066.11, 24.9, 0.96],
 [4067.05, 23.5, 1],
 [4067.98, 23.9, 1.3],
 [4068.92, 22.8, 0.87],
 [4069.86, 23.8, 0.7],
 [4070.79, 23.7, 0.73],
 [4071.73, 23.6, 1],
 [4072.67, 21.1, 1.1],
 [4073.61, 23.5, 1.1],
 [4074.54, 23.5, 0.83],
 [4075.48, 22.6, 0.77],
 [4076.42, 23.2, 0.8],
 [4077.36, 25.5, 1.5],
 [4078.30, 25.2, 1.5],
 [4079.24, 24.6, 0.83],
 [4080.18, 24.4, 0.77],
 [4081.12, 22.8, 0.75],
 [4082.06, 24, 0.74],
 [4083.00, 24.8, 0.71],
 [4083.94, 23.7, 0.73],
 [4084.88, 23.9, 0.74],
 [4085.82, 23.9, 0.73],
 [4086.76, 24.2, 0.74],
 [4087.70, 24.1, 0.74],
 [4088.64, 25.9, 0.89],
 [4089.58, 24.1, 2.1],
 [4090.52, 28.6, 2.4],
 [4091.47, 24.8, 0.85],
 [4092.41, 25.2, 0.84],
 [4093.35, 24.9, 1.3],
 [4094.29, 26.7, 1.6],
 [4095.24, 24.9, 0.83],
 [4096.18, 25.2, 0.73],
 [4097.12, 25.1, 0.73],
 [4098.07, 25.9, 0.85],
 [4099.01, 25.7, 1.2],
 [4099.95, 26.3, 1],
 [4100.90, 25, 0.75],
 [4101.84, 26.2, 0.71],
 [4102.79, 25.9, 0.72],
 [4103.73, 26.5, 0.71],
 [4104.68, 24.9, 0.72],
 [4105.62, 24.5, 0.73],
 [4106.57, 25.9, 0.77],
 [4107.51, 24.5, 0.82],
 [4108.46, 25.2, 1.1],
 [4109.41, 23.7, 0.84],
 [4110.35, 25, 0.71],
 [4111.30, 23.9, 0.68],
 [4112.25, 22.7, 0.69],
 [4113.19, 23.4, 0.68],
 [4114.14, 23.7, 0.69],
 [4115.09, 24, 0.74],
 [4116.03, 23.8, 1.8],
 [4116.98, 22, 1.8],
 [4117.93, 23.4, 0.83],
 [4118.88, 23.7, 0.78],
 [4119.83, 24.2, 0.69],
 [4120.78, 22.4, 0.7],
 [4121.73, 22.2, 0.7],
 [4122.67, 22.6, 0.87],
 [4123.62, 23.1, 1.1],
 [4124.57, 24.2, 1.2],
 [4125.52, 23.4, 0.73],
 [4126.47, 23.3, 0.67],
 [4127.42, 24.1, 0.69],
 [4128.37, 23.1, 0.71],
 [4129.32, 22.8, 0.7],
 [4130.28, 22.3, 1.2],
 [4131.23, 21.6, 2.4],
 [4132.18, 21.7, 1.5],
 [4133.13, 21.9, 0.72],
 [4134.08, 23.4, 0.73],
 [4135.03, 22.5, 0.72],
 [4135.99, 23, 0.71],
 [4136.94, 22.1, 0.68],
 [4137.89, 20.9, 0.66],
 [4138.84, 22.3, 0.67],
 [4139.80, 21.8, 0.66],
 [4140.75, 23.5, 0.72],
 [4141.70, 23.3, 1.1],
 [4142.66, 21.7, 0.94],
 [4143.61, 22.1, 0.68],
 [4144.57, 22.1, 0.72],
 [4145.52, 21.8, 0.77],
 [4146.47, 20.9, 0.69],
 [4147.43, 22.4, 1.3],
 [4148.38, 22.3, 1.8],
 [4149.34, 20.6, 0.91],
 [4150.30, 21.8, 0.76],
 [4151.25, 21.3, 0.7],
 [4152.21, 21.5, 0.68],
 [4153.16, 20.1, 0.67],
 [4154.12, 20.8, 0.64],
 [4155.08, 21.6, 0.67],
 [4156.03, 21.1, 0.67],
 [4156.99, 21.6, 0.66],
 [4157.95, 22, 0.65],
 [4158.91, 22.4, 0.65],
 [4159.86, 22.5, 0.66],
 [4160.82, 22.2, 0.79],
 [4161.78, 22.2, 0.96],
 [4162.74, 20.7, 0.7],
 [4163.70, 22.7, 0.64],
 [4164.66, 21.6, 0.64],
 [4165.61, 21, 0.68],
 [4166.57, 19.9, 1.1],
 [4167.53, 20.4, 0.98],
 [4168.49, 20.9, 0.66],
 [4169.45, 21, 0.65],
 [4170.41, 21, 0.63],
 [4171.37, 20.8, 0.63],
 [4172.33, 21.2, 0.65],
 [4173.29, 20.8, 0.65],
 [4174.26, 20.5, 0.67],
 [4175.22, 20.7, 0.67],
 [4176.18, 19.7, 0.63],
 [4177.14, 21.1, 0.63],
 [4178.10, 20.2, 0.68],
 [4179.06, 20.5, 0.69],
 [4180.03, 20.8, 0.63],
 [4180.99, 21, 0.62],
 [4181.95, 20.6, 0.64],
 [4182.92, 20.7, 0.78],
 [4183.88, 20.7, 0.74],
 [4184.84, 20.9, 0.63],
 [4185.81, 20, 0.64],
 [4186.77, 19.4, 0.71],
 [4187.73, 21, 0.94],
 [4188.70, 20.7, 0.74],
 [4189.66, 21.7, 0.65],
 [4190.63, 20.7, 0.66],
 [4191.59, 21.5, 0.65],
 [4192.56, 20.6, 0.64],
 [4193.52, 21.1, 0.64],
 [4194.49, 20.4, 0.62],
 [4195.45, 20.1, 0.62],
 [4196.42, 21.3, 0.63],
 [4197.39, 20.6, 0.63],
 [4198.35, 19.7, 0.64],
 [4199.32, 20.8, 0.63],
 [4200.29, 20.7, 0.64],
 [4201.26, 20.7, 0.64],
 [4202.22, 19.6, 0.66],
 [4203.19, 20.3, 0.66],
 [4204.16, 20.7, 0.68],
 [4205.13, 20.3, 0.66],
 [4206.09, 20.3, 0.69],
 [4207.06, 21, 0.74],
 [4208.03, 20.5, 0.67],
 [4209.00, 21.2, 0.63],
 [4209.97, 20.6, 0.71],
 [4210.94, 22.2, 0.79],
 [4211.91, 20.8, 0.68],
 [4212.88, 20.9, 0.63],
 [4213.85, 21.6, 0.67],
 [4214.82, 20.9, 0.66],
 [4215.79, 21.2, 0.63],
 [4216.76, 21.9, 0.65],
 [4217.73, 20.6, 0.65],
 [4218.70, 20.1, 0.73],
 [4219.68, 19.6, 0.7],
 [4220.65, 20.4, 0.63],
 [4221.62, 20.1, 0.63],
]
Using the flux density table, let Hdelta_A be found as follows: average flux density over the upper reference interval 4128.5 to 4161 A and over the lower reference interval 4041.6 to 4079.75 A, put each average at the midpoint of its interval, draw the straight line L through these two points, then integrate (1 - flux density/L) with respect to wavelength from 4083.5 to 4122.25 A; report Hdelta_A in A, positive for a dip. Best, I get -3.9 A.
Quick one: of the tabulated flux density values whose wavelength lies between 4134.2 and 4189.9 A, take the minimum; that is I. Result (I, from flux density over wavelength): 19.4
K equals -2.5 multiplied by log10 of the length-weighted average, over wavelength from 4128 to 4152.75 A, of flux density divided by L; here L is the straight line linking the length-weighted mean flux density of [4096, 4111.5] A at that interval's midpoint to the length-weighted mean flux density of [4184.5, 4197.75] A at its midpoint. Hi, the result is 0.06 mag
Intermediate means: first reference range 25.3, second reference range 20.7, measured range 22.1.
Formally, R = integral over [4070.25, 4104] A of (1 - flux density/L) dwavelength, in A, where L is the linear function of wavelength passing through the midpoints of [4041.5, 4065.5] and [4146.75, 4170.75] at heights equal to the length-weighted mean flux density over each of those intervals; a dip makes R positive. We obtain -4.2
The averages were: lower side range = 22.2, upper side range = 21.4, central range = 24.7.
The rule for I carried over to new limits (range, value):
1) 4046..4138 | 20.9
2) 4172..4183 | 19.7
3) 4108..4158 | 20.1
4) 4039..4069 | 19.1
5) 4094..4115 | 22.7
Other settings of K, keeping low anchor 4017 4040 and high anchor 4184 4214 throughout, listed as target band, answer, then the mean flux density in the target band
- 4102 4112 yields -0.16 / 25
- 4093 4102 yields -0.18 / 25.6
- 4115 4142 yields -0.07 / 22.8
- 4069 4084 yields -0.09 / 23.7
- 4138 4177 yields -0.02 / 21.5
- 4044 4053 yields 0.01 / 21.9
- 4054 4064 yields -0.04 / 22.9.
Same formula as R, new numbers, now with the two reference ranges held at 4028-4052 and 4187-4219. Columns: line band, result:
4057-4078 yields -1.7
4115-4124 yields -0.8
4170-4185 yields 0.2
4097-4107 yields -2.0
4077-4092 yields -2.2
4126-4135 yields -0.6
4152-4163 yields -0.3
